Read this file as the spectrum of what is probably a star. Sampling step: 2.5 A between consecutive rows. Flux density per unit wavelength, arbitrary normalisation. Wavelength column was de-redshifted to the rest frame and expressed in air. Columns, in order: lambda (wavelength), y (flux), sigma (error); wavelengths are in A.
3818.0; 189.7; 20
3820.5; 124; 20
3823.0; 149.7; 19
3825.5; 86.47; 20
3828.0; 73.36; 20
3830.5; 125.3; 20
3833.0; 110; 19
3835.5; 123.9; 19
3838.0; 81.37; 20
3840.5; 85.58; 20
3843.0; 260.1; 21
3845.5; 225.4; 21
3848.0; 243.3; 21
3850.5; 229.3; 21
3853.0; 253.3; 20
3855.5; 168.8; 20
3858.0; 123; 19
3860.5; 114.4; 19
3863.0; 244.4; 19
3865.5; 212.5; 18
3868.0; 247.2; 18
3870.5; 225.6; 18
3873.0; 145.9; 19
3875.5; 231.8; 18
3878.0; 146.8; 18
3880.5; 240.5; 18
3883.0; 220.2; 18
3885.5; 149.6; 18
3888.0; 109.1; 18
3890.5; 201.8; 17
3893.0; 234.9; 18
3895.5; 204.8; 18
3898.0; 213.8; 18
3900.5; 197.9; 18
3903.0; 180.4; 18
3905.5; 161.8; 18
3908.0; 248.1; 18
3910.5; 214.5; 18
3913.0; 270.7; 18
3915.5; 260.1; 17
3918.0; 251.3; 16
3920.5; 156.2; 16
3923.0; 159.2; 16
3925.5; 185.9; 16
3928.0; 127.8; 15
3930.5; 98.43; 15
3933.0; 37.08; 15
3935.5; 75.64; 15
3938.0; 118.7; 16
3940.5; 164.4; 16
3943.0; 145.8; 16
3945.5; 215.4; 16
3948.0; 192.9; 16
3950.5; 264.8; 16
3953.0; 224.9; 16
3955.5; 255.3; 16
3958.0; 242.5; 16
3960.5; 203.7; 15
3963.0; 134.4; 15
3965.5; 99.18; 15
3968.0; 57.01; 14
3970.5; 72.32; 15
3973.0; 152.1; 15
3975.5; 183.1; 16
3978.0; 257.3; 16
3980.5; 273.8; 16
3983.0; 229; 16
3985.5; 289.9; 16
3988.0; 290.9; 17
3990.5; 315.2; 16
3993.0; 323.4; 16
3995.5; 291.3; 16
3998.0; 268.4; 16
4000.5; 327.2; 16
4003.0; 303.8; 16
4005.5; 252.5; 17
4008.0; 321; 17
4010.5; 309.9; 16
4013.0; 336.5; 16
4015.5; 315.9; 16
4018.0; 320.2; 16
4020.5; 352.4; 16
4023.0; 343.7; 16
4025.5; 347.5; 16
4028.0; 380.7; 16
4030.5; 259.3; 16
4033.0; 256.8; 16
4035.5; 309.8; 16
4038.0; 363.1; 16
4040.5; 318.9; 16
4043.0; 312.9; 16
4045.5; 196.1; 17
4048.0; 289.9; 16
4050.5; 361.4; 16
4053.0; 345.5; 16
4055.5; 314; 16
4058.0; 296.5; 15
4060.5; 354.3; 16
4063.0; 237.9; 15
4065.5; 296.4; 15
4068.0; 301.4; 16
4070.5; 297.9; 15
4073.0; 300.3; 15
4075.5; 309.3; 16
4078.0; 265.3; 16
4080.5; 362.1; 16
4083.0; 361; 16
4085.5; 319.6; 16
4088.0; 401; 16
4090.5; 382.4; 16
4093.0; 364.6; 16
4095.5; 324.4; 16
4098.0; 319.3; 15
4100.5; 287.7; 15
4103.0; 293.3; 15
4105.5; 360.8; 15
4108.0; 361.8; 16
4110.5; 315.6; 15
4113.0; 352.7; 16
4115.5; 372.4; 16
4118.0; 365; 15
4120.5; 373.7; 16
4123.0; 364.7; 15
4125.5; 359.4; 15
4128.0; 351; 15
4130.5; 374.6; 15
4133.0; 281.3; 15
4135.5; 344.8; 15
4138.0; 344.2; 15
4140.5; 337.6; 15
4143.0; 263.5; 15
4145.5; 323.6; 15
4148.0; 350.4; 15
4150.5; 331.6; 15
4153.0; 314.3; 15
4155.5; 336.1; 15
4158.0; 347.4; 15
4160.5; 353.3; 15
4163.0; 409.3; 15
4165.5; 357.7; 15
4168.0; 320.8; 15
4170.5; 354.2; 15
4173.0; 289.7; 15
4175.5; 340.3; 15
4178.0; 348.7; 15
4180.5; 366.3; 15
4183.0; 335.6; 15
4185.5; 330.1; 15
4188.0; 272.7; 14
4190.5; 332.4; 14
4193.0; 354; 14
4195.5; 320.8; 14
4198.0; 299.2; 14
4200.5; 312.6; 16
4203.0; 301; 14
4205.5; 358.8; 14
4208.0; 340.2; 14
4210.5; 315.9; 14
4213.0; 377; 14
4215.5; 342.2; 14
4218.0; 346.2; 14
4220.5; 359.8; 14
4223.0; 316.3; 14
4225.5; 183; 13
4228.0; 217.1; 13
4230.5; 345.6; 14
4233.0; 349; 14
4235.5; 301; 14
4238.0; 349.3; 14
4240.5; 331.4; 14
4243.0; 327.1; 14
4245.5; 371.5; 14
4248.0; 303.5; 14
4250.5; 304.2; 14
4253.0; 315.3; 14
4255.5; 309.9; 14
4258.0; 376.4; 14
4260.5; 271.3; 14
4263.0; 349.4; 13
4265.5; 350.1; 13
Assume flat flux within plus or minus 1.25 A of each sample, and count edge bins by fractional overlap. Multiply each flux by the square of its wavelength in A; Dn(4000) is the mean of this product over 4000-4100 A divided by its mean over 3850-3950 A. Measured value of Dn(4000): 1.86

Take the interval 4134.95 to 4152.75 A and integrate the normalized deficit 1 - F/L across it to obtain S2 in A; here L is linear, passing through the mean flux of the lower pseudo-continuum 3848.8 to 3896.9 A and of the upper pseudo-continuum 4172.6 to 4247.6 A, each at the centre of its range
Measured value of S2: -1.6 A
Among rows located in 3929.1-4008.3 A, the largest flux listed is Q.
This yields 327.2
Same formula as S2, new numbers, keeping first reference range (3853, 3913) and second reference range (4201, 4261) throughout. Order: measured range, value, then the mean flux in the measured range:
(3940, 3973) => 7.1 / 174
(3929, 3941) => 6.7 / 95.4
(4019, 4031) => -4.6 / 341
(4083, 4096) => -4.3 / 361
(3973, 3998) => -3.5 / 266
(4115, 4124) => -2.8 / 369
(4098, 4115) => -3.3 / 330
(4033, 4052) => -3.8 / 305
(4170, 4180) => -1.1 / 334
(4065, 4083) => -3.0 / 309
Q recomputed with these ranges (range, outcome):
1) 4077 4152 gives 401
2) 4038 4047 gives 363.1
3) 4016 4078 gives 380.7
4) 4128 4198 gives 409.3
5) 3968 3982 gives 273.8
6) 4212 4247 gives 377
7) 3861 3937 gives 270.7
